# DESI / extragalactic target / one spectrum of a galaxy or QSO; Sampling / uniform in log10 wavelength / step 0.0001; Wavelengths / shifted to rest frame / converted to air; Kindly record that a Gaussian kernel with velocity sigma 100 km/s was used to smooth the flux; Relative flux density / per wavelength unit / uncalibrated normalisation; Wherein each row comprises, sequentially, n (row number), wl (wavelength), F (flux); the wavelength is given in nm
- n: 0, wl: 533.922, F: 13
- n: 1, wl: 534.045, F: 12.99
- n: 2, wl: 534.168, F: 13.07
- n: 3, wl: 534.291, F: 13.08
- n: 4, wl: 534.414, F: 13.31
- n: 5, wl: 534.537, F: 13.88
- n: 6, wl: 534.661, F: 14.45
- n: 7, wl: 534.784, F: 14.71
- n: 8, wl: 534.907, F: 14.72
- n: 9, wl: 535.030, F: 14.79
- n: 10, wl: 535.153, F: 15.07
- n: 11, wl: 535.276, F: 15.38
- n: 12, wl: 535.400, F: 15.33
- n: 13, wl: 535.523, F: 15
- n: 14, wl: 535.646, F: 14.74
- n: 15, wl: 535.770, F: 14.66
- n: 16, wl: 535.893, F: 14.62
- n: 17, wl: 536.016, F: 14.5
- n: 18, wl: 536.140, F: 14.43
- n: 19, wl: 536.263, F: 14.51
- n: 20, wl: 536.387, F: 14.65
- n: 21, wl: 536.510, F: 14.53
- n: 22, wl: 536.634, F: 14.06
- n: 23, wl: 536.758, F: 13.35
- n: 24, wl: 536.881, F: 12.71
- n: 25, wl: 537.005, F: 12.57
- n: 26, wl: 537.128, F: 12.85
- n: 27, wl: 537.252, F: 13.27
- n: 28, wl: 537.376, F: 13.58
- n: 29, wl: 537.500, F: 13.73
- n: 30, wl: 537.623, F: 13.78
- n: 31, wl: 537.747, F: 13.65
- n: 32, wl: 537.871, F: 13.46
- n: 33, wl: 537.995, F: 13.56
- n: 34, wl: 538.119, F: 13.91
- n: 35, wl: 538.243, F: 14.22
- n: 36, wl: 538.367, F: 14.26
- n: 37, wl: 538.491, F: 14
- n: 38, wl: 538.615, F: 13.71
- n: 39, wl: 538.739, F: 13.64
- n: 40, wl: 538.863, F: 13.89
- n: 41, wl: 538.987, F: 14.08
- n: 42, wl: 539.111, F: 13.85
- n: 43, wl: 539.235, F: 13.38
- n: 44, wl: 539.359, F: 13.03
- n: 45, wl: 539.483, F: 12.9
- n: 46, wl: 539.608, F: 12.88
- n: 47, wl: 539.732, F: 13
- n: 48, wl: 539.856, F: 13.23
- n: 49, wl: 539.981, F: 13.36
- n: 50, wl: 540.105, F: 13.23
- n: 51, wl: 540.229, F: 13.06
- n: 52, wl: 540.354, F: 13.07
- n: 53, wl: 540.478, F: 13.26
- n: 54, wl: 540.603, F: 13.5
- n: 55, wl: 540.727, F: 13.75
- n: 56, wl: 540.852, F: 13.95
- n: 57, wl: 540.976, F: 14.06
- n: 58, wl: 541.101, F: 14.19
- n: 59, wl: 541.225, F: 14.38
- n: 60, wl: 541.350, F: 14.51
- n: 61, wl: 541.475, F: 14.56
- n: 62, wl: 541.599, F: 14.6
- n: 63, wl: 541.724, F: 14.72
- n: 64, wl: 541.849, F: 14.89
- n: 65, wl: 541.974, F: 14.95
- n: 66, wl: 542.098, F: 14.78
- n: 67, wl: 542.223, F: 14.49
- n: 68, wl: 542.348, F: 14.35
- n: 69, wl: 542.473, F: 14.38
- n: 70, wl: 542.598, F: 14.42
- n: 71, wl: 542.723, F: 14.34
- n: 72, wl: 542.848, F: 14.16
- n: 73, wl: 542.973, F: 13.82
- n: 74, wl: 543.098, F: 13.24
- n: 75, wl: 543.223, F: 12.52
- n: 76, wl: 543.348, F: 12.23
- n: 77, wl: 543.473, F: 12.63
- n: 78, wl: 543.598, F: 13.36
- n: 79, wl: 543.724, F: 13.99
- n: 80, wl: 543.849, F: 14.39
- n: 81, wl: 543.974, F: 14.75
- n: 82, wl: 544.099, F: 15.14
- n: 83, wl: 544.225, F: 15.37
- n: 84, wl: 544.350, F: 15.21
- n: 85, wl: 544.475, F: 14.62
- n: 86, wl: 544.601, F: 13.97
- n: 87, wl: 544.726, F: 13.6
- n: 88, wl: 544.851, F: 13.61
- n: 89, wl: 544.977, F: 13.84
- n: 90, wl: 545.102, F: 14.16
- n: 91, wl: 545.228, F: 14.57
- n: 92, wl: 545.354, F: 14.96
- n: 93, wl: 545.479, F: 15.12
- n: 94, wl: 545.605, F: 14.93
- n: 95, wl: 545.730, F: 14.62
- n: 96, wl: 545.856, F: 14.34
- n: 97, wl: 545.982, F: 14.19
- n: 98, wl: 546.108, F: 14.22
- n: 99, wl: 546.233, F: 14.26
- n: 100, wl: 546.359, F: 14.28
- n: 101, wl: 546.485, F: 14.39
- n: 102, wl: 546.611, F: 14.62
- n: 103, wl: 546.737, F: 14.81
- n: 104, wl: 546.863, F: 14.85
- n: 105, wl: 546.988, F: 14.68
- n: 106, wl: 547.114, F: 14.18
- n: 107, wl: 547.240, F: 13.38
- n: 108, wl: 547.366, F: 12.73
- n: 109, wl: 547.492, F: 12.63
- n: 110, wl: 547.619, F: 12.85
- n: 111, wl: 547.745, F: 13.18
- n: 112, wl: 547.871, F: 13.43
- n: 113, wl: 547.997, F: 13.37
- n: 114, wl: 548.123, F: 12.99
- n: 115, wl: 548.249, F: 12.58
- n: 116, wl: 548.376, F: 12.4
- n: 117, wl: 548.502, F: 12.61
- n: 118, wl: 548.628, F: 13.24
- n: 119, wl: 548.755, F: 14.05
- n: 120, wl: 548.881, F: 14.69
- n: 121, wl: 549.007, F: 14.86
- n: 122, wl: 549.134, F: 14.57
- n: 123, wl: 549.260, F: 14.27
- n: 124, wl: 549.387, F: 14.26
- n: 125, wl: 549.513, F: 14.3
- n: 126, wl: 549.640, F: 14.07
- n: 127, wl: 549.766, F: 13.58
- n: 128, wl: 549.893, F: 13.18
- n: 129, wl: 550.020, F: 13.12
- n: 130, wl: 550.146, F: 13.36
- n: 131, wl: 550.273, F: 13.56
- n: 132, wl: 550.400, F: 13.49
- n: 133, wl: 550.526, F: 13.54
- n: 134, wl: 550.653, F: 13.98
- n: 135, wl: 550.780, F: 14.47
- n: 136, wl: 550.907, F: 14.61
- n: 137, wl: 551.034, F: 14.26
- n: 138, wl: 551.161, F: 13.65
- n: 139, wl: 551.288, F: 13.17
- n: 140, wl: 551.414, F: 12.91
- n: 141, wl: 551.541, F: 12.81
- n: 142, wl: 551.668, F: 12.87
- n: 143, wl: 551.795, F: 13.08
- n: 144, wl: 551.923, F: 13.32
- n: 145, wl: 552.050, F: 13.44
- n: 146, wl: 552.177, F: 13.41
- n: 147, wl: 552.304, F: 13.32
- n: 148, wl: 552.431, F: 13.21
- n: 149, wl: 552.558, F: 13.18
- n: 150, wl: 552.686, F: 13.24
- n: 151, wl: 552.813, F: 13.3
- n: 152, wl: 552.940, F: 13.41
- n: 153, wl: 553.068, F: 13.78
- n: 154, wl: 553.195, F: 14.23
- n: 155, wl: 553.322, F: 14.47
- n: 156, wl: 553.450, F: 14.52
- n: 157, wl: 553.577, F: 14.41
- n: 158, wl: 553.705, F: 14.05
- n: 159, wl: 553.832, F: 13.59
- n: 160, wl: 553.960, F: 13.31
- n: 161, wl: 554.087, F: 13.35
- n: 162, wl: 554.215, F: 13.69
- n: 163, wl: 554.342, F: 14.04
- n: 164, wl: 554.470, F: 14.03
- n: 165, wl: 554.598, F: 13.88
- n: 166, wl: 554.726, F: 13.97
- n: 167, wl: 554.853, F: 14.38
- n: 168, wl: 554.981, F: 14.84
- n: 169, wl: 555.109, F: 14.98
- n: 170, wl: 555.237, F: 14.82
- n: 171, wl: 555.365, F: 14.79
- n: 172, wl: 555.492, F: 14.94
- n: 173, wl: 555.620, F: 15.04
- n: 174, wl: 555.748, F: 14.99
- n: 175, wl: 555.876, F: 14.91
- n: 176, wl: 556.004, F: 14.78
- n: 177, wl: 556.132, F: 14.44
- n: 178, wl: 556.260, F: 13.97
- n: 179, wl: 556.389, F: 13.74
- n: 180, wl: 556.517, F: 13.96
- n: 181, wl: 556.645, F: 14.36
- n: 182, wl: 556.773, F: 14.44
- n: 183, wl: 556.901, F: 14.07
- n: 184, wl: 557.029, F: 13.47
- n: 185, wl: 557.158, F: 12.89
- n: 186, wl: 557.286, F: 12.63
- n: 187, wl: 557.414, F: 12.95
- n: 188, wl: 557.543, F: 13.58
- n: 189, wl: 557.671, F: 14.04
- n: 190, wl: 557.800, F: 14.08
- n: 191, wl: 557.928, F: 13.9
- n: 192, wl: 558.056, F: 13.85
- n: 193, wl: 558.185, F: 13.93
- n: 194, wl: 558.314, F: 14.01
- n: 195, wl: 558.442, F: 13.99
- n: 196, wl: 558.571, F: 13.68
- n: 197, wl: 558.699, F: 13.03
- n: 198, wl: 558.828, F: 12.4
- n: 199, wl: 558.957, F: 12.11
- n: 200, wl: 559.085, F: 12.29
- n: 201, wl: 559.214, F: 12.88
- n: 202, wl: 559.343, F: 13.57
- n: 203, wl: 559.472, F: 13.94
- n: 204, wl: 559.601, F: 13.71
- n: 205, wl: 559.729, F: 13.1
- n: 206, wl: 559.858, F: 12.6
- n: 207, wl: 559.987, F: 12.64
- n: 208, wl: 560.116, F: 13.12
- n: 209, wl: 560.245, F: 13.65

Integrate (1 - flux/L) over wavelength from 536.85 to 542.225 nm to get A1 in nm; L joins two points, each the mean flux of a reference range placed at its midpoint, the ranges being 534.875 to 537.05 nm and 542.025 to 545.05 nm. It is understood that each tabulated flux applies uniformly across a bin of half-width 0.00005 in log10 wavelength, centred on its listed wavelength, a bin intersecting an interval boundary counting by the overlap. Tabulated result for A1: 0.20 nm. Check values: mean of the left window 14.4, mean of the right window 14.1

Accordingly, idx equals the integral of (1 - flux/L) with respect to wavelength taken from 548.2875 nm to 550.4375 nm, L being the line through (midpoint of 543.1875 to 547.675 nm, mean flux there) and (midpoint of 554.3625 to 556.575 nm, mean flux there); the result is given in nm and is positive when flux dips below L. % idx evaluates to 0.08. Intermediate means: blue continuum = 14.1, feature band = 13.7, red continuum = 14.5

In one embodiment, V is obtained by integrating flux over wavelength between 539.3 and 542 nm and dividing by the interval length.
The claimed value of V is 13.8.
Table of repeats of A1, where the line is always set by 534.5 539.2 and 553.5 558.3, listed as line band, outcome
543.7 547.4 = -0.08 nm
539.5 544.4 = 0.05 nm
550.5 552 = 0.06 nm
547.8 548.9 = 0.07 nm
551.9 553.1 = 0.06 nm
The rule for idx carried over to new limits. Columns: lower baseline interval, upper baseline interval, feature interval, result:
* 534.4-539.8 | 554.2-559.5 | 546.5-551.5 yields 0.082 nm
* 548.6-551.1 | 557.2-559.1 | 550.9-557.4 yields -0.103 nm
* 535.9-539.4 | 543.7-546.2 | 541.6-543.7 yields 0.042 nm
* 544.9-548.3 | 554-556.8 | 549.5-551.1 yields 0.041 nm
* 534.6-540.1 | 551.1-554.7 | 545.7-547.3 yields -0.075 nm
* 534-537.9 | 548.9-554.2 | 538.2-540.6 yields 0.087 nm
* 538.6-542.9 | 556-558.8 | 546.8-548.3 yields 0.048 nm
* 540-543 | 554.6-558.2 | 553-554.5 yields 0.022 nm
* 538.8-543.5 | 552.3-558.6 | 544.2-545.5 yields -0.053 nm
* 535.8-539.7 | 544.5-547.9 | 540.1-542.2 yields -0.036 nm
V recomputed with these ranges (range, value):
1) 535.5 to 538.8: 13.9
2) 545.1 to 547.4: 14.4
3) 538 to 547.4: 14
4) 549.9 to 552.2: 13.5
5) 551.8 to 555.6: 13.9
